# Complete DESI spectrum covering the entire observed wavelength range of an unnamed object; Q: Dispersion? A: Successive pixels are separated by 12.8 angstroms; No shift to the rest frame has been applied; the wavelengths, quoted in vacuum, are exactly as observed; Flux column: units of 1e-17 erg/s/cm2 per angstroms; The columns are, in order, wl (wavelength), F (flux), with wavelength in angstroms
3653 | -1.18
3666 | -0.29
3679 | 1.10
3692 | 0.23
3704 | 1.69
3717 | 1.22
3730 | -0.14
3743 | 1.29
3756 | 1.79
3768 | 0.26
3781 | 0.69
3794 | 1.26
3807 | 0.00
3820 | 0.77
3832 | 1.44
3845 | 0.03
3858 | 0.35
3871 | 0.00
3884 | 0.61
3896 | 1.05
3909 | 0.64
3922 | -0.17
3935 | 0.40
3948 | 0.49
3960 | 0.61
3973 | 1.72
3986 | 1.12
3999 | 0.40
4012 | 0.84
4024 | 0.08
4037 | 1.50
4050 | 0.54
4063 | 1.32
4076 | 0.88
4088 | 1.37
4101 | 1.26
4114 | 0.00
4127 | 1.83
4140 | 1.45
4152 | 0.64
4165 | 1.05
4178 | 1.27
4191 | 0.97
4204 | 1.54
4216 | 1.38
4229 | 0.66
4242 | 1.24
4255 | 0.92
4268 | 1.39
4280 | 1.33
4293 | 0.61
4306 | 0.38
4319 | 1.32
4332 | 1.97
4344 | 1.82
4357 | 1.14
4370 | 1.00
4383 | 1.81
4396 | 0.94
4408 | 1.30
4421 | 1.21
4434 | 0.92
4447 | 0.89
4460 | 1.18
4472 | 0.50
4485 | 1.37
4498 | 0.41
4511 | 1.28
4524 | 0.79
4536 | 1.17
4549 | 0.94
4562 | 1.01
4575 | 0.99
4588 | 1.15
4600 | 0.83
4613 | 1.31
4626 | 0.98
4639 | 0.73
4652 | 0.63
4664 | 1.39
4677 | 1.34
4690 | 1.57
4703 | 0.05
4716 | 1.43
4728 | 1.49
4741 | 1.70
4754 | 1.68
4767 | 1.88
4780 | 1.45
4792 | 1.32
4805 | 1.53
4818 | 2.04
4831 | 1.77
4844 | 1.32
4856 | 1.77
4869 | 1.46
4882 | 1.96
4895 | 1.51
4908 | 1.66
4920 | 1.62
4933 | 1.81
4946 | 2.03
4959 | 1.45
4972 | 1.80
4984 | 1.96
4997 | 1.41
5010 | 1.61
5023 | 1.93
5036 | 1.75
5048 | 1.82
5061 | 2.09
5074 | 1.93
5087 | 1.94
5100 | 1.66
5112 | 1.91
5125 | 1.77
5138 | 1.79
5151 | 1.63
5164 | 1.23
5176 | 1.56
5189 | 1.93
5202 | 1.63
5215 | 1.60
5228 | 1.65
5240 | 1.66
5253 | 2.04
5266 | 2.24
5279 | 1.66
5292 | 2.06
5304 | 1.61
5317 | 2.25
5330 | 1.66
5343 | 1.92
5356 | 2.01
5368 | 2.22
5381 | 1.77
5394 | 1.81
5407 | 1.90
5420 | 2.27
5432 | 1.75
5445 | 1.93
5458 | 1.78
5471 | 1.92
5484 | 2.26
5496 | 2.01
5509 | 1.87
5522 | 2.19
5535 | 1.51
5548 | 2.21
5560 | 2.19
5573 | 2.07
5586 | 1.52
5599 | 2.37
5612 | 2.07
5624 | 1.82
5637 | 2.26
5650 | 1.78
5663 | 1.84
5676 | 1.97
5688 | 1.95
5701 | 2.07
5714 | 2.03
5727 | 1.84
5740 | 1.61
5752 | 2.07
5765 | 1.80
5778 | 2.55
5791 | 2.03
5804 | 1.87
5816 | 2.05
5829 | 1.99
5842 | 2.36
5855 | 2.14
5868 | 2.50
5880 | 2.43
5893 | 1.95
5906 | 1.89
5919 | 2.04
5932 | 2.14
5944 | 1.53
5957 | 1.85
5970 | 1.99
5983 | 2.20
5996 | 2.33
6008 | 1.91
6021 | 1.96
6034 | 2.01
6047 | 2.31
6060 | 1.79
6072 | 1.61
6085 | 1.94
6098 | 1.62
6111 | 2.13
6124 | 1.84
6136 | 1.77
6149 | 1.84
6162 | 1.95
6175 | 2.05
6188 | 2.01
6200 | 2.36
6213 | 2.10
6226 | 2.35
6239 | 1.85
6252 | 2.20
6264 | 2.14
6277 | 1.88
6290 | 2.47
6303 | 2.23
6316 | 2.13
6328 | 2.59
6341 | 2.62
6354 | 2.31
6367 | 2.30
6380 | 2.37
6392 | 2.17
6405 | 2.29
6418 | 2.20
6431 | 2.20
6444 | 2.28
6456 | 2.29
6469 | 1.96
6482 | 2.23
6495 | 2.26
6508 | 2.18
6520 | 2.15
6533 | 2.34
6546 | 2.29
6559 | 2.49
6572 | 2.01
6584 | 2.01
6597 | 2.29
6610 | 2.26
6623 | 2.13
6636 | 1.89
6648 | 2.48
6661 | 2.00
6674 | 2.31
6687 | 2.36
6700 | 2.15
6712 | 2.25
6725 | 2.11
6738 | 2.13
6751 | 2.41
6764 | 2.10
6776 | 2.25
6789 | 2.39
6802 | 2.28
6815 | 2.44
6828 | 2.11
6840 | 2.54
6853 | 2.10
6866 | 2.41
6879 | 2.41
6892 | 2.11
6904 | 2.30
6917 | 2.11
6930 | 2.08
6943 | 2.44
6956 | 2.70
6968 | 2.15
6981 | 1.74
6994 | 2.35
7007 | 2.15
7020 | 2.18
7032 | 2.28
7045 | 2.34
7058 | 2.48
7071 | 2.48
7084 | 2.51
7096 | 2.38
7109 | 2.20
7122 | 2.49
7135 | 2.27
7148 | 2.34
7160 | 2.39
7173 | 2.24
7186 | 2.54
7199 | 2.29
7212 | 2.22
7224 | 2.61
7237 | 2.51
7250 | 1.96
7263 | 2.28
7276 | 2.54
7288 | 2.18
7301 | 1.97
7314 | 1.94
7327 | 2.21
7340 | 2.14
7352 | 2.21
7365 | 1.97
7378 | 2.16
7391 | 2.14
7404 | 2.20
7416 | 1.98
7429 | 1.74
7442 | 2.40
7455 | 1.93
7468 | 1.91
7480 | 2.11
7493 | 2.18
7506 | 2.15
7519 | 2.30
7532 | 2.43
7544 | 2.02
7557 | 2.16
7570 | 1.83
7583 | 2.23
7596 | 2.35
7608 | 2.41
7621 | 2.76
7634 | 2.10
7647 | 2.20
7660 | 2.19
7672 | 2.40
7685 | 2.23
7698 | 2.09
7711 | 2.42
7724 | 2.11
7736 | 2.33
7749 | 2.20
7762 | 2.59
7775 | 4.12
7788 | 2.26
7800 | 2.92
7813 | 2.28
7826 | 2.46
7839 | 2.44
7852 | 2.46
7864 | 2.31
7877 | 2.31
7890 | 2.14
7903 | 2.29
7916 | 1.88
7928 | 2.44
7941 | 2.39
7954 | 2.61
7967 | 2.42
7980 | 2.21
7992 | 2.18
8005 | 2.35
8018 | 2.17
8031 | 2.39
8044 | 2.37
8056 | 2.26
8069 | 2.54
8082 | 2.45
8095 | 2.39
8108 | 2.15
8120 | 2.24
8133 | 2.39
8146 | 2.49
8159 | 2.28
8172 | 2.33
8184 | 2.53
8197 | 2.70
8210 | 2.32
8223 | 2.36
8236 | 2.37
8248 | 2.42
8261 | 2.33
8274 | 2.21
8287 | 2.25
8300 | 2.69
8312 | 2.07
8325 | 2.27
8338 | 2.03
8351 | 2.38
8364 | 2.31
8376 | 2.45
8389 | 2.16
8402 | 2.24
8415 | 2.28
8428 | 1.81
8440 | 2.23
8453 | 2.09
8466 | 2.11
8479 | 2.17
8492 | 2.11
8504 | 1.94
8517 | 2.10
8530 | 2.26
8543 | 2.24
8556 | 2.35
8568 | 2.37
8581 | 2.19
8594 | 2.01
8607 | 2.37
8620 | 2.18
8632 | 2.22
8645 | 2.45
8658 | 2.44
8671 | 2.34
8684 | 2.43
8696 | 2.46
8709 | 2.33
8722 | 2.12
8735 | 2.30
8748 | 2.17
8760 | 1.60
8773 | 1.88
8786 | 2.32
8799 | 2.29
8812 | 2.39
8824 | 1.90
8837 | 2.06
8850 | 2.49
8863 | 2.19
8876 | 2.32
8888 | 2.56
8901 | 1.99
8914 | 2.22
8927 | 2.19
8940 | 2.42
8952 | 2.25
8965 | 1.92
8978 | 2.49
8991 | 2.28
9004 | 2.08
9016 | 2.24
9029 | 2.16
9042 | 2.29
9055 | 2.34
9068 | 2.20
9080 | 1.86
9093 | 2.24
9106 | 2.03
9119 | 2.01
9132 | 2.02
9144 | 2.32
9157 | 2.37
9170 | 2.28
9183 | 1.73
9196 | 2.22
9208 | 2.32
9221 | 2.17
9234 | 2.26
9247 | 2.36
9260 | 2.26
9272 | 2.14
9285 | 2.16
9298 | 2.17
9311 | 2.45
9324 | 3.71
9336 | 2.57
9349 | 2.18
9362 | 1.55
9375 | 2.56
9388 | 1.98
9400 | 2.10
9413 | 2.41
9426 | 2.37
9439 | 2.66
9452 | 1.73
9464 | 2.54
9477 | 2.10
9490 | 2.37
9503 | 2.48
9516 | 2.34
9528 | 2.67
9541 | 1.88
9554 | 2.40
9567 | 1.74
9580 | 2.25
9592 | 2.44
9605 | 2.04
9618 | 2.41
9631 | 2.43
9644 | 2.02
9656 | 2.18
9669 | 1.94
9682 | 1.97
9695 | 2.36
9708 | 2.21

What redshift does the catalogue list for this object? 0.18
